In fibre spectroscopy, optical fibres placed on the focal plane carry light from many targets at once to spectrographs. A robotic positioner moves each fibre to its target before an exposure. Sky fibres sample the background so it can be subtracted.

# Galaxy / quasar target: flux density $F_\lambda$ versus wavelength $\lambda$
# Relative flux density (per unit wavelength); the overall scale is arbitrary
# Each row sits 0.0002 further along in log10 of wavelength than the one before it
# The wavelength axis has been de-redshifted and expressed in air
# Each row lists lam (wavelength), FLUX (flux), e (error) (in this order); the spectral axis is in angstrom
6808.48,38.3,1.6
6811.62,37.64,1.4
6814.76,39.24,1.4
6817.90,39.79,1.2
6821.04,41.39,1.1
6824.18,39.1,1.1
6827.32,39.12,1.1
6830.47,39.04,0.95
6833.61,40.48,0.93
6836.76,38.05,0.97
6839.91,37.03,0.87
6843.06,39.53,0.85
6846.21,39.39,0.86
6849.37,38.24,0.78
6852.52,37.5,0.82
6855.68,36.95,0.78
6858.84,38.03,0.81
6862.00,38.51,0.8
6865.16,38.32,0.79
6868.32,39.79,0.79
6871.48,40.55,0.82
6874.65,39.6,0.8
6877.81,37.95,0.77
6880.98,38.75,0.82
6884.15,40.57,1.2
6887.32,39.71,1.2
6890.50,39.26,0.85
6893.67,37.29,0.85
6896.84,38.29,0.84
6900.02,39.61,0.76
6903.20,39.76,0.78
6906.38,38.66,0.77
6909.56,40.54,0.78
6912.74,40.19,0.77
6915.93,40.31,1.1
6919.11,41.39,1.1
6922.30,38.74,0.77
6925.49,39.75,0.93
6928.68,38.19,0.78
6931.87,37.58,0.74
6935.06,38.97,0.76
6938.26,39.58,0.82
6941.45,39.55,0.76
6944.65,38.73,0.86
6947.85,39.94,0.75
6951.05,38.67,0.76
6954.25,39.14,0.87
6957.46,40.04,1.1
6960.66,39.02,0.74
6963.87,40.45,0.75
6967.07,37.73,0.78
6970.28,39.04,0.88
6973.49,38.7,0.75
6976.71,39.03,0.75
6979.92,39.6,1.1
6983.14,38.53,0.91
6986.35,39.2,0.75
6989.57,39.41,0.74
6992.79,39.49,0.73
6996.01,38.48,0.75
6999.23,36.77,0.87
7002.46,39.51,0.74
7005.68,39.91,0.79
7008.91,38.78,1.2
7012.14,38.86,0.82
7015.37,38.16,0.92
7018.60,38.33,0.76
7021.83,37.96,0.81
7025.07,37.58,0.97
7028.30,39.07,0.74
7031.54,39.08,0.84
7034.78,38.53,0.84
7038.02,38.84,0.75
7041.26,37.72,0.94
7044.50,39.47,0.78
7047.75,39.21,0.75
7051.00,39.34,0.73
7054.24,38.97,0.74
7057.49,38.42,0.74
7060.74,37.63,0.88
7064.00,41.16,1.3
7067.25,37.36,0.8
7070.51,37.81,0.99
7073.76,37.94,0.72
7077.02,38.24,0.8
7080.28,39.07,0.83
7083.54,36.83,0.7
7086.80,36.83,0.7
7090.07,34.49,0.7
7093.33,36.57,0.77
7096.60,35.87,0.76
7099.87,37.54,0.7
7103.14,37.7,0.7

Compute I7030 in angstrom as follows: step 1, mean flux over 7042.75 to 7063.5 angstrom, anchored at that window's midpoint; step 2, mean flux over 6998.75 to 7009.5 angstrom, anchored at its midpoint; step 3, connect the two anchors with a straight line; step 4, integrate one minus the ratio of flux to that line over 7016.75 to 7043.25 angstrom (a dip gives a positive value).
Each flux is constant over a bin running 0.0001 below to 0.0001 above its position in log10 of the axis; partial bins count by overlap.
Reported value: 0.4 angstrom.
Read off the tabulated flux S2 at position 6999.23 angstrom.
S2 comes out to 36.77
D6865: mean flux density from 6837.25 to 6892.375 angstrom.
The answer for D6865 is 38.8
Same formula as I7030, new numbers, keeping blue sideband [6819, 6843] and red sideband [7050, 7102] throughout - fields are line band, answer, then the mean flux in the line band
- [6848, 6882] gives 0.4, 38.6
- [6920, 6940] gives -0.1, 38.9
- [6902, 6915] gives -0.4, 39.8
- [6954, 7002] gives -0.8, 39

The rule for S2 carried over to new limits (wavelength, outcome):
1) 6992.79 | 39.49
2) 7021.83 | 37.96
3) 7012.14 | 38.86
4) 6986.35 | 39.2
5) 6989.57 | 39.41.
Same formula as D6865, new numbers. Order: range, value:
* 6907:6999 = 39.2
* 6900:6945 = 39.4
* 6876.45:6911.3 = 39.1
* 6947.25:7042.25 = 38.8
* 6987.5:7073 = 38.7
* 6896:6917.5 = 39.7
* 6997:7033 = 38.5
